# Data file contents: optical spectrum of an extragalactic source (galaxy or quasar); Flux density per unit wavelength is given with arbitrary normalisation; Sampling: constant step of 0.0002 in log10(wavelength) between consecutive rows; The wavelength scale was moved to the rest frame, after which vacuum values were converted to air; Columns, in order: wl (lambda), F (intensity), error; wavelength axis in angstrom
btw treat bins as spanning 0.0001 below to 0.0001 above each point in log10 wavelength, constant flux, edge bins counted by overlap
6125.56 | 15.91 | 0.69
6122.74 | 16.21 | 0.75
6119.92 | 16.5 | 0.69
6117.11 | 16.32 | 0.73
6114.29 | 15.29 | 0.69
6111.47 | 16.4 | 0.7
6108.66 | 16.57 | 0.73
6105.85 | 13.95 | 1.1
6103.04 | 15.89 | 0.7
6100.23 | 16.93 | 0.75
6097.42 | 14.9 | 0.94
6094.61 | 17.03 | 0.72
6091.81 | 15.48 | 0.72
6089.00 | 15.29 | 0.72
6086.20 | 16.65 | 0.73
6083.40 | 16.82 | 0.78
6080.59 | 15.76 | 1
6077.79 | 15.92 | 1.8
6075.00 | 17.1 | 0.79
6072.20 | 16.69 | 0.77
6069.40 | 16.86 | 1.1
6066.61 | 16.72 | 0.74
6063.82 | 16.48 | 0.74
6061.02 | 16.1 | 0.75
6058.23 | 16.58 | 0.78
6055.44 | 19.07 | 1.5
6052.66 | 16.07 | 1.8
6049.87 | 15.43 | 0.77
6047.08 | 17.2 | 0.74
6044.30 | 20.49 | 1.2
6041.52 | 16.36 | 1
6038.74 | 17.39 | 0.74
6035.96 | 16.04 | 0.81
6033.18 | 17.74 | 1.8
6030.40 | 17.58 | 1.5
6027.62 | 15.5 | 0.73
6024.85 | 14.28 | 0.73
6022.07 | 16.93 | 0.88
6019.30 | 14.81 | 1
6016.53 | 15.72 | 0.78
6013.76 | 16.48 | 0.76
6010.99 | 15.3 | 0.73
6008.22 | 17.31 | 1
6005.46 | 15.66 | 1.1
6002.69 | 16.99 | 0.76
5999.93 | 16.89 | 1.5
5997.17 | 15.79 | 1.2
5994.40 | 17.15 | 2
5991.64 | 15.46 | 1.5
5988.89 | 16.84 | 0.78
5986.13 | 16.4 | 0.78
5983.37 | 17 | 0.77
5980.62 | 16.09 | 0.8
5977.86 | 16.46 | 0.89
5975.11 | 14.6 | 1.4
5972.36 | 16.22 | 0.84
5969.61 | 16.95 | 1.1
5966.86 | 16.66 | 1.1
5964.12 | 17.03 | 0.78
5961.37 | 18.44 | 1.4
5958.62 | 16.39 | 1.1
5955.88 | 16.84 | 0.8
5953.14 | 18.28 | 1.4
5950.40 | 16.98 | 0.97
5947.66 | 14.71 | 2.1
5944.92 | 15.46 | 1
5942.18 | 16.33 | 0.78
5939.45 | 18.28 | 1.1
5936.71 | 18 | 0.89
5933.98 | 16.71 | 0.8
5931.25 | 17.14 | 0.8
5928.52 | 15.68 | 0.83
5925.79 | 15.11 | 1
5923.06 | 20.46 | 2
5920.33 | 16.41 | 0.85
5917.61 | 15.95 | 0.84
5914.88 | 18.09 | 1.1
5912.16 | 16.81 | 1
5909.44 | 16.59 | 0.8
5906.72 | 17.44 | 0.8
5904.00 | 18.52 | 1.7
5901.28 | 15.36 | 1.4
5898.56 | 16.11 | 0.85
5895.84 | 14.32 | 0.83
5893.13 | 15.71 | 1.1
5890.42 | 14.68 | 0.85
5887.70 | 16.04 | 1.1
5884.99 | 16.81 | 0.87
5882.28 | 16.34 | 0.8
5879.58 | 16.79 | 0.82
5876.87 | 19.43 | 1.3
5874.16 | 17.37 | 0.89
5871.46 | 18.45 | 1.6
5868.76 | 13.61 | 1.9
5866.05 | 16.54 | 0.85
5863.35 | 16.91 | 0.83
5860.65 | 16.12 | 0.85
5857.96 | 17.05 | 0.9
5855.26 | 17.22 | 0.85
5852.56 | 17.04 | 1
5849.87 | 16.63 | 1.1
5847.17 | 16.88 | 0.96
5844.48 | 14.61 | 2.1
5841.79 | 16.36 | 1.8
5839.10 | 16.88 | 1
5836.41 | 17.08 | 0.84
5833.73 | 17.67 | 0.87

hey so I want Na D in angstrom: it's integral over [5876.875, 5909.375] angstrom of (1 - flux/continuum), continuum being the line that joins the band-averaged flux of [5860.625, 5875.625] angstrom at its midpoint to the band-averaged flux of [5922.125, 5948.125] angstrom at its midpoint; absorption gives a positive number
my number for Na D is 0.6 angstrom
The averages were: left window 16.6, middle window 16.3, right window 16.8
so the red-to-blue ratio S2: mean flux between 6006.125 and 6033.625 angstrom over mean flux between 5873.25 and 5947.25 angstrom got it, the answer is 0.96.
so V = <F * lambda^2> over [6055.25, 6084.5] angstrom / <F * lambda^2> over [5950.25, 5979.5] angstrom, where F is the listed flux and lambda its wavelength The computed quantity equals 1.0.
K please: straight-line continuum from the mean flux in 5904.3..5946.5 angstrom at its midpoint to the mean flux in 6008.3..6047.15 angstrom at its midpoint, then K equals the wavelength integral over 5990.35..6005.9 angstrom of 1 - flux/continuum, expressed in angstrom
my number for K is 0.3 angstrom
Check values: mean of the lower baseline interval 17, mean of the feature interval 16.4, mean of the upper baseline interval 16.6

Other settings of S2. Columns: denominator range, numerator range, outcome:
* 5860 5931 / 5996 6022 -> 0.97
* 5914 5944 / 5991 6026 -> 0.94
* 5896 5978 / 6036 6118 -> 0.98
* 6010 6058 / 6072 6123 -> 0.97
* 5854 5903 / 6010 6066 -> 1.01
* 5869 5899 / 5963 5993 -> 0.99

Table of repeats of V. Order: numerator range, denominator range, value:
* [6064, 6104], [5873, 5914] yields 1.05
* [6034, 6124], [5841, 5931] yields 1.06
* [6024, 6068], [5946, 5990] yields 1.04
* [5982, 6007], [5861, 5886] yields 1.02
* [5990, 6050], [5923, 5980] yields 1.01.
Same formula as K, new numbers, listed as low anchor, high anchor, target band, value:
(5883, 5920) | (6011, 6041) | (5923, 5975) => -1.58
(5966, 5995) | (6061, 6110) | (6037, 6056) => -1.29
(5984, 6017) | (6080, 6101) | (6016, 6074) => -1.64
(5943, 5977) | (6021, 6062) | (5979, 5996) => 0.17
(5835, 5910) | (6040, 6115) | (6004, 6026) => 0.87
